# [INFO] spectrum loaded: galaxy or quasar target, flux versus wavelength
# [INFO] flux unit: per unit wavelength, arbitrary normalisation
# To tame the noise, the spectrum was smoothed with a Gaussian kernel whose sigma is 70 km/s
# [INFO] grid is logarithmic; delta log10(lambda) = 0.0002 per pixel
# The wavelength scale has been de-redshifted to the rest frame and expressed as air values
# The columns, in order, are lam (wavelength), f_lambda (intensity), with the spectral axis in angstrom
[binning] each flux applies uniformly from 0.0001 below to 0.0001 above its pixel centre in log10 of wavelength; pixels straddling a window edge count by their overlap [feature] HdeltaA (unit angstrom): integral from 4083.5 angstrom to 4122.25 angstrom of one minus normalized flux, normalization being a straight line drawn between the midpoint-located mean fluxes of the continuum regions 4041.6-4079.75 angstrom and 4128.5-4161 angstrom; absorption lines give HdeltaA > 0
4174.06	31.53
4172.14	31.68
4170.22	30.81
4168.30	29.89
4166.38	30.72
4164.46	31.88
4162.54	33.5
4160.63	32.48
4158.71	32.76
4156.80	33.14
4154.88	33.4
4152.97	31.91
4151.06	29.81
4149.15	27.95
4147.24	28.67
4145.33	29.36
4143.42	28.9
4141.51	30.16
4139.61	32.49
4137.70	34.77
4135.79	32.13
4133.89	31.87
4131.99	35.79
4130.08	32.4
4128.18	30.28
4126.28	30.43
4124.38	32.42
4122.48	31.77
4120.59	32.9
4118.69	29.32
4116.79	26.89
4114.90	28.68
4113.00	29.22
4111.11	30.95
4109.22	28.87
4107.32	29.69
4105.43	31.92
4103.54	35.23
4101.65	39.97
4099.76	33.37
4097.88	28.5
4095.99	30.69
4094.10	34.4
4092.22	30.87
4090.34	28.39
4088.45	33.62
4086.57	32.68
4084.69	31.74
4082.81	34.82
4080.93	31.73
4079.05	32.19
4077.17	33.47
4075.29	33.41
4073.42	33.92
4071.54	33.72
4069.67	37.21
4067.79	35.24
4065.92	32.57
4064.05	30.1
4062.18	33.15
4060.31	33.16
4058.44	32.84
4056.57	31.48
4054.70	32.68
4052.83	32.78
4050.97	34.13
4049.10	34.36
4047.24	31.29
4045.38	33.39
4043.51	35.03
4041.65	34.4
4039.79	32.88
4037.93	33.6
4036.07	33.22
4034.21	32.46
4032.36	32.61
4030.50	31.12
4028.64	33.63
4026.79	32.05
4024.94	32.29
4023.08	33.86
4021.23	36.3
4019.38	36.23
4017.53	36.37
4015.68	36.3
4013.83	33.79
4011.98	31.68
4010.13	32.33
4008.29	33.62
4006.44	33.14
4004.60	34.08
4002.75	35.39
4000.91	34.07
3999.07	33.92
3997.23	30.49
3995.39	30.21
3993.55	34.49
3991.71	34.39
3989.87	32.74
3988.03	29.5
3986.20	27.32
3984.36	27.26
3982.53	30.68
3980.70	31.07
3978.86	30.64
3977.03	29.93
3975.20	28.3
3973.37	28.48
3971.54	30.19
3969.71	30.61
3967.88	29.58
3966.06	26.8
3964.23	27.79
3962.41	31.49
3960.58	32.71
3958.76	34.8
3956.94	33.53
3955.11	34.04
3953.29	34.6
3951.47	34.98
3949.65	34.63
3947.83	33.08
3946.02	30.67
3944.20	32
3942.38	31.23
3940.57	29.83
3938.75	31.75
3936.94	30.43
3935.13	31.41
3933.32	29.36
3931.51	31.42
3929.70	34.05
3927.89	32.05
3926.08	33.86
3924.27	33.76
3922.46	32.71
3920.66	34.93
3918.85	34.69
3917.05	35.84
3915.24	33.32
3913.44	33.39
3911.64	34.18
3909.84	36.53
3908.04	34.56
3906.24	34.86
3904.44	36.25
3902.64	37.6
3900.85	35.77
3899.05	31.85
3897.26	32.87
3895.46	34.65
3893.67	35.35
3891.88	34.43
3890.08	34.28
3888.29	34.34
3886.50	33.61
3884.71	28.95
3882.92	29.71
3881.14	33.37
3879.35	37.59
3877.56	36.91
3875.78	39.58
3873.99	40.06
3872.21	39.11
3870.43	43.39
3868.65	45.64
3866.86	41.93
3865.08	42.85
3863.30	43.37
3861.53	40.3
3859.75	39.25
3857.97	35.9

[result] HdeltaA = 1.3 angstrom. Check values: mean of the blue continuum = 33.3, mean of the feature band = 31.4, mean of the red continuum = 31.6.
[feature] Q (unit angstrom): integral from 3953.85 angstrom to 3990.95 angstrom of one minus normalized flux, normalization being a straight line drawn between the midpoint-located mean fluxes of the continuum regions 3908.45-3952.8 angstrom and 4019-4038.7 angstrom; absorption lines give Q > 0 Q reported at 3.0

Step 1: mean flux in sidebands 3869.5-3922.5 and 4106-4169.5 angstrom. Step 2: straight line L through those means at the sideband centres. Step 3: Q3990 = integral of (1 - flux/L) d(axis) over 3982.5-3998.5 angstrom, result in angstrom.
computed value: 1.30 angstrom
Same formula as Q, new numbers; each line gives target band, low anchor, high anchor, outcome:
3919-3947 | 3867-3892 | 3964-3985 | 0.5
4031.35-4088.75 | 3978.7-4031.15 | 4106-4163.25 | -2.1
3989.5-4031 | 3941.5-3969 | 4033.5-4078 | -1.1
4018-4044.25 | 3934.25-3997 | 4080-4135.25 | -1.8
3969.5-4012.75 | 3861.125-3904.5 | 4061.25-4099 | 3.9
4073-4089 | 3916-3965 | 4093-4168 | -0.6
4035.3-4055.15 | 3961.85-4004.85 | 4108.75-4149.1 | -1.7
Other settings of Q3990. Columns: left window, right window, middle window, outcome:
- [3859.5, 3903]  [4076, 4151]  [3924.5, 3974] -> 5.16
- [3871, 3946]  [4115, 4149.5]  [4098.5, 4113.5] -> -0.50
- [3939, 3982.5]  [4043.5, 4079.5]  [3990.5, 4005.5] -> -0.62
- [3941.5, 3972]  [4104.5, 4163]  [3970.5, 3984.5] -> 0.94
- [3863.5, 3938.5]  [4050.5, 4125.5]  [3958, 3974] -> 1.83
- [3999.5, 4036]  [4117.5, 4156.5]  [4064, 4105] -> -0.93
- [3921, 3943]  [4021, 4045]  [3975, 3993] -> 1.25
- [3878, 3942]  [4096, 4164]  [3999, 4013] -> -0.37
